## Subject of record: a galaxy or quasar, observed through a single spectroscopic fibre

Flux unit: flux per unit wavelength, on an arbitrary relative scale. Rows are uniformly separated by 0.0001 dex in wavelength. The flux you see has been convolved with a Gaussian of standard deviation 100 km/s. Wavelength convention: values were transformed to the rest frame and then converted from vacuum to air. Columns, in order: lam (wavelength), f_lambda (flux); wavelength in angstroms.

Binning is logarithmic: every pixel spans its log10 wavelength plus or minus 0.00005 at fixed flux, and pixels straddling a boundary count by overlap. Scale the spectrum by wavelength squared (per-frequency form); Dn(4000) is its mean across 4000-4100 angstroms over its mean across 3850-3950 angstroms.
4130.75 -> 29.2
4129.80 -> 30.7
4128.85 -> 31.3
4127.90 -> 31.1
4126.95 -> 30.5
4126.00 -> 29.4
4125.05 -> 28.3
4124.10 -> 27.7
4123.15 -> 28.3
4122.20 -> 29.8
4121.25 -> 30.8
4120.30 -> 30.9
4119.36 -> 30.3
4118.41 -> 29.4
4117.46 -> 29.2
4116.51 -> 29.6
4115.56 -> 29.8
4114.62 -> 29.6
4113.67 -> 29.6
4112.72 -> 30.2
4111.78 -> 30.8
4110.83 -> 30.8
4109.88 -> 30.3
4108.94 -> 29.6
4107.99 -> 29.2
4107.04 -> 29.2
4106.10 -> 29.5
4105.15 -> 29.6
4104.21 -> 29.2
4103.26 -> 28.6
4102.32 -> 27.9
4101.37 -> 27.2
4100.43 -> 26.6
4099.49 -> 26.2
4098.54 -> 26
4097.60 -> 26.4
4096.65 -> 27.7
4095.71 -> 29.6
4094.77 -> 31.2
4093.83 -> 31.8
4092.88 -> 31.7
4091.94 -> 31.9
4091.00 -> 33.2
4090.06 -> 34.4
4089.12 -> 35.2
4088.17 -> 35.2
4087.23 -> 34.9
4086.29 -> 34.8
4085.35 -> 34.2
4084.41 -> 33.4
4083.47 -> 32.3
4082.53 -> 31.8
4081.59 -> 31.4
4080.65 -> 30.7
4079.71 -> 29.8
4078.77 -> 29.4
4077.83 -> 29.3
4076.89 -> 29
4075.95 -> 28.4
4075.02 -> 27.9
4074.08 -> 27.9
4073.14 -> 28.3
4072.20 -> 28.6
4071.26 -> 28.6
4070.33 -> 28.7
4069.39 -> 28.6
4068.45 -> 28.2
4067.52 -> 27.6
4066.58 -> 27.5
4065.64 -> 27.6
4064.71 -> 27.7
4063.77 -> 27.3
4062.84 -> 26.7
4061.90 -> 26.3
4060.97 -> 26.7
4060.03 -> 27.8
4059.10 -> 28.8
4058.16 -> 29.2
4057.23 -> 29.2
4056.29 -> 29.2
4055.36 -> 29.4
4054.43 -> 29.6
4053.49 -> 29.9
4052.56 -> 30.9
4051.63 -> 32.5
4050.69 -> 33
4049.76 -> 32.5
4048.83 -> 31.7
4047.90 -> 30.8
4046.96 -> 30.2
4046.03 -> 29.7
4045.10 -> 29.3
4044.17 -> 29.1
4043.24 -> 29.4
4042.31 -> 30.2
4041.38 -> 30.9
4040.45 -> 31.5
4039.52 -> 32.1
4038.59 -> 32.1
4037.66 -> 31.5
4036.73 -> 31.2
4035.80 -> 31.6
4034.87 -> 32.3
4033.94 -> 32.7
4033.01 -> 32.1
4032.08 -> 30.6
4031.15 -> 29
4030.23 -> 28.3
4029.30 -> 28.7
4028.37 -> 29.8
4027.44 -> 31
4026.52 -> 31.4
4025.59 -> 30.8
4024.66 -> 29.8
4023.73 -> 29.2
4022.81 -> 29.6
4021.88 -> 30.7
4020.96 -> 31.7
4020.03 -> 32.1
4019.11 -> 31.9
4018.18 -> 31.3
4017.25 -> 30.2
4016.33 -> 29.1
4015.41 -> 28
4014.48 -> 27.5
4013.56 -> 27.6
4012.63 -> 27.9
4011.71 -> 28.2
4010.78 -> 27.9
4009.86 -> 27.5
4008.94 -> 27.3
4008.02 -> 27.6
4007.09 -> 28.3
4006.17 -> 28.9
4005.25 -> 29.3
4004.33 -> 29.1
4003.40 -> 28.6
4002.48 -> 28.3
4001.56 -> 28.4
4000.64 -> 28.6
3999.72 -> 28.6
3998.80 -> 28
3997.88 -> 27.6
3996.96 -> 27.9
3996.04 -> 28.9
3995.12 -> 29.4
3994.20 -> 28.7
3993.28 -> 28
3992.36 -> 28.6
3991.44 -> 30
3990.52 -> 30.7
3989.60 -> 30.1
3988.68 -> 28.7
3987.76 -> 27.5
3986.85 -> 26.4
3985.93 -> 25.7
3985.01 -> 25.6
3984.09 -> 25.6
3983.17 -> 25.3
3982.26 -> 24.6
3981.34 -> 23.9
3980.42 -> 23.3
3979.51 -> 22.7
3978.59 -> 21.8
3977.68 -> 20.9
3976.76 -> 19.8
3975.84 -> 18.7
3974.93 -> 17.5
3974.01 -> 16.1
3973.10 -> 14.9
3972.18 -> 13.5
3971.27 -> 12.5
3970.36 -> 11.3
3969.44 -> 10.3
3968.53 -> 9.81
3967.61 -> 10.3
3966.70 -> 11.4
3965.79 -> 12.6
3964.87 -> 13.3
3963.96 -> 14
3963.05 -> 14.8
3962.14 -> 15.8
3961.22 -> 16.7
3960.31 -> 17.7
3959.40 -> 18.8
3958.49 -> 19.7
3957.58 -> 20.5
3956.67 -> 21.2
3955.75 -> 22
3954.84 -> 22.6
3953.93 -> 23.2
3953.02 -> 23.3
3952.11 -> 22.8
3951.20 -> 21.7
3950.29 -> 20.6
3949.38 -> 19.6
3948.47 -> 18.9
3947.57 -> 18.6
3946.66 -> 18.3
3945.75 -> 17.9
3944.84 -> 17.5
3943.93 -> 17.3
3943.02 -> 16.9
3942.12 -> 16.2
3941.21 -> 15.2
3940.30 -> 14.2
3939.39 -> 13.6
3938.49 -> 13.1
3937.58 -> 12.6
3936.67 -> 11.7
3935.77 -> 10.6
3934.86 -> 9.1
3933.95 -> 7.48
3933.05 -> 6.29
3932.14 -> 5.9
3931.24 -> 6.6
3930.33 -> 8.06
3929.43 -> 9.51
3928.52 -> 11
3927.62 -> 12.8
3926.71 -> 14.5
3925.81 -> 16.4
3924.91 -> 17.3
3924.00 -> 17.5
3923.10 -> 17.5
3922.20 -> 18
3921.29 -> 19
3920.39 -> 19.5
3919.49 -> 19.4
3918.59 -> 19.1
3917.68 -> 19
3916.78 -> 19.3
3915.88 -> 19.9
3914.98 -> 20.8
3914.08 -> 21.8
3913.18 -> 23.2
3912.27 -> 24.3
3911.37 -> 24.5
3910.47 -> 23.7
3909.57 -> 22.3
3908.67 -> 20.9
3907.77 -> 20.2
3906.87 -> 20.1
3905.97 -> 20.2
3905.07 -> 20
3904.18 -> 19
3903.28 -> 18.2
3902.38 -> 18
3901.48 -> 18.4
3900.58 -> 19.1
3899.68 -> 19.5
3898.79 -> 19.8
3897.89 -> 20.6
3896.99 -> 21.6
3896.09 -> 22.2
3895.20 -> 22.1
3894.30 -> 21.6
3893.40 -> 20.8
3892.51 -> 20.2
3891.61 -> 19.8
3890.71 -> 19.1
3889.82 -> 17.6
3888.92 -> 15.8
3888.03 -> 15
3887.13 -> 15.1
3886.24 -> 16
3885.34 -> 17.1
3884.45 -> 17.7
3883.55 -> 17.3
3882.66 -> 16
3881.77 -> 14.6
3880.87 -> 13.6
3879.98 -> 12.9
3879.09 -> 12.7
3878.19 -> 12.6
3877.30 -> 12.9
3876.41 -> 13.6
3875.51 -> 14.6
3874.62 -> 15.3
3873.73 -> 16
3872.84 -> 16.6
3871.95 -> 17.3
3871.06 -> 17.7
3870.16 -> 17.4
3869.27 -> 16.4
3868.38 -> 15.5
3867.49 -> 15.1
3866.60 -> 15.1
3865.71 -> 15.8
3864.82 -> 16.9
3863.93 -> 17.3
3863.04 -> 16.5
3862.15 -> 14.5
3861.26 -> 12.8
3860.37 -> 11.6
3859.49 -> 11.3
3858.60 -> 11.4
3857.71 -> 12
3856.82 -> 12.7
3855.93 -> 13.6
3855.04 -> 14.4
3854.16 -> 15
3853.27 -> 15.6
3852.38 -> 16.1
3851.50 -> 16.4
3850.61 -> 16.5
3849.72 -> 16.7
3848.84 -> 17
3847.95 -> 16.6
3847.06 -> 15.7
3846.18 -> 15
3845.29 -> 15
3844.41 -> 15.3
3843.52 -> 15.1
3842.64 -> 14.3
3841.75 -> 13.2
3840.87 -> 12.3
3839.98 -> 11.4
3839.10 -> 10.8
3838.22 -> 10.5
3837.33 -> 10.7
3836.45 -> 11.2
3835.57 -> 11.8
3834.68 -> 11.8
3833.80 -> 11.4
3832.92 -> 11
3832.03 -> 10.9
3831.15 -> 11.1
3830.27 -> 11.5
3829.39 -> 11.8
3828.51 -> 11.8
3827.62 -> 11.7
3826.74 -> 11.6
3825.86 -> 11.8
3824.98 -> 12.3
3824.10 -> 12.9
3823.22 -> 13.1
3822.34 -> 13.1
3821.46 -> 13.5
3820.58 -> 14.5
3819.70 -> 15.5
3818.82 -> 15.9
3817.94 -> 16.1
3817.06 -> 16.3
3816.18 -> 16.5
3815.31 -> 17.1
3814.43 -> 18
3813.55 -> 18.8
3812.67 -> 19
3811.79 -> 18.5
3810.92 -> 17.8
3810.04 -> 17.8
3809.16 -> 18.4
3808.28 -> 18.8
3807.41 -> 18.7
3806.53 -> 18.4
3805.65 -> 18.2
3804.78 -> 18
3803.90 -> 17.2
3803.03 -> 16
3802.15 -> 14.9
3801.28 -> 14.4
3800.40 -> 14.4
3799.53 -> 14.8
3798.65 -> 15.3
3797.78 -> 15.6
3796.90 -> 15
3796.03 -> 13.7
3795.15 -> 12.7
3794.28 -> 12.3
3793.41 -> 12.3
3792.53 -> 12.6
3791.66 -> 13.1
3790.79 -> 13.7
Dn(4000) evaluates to 2.0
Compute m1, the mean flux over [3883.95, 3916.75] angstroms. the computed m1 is 19.9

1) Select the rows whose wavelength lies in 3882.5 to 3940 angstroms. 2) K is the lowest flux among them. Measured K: 5.9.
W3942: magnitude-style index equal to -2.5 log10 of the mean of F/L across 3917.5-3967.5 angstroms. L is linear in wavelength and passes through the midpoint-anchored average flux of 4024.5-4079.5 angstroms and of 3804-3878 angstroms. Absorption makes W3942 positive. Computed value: 0.35 mag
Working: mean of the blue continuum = 14.7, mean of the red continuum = 29.7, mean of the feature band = 15.9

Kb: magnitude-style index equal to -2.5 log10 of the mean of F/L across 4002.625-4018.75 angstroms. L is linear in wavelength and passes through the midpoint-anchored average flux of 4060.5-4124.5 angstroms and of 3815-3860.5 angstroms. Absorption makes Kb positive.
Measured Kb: -0.16 mag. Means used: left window 13.5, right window 29.7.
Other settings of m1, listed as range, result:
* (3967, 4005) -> 23.6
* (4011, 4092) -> 30.2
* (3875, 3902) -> 17.3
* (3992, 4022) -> 28.8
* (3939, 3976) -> 16.9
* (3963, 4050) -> 26.4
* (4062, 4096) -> 30.4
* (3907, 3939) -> 16.1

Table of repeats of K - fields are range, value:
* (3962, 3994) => 9.81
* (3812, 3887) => 10.5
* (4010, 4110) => 26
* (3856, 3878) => 11.3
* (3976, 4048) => 19.8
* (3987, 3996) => 27.5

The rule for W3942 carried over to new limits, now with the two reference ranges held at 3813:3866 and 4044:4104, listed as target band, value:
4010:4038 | -0.14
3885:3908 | -0.08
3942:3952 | 0.13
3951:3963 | 0.08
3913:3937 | 0.30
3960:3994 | 0.17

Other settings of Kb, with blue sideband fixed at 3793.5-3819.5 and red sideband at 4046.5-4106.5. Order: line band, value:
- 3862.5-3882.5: 0.274 mag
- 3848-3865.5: 0.273 mag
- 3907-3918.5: 0.009 mag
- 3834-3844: 0.436 mag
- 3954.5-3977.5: 0.464 mag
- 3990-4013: -0.096 mag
